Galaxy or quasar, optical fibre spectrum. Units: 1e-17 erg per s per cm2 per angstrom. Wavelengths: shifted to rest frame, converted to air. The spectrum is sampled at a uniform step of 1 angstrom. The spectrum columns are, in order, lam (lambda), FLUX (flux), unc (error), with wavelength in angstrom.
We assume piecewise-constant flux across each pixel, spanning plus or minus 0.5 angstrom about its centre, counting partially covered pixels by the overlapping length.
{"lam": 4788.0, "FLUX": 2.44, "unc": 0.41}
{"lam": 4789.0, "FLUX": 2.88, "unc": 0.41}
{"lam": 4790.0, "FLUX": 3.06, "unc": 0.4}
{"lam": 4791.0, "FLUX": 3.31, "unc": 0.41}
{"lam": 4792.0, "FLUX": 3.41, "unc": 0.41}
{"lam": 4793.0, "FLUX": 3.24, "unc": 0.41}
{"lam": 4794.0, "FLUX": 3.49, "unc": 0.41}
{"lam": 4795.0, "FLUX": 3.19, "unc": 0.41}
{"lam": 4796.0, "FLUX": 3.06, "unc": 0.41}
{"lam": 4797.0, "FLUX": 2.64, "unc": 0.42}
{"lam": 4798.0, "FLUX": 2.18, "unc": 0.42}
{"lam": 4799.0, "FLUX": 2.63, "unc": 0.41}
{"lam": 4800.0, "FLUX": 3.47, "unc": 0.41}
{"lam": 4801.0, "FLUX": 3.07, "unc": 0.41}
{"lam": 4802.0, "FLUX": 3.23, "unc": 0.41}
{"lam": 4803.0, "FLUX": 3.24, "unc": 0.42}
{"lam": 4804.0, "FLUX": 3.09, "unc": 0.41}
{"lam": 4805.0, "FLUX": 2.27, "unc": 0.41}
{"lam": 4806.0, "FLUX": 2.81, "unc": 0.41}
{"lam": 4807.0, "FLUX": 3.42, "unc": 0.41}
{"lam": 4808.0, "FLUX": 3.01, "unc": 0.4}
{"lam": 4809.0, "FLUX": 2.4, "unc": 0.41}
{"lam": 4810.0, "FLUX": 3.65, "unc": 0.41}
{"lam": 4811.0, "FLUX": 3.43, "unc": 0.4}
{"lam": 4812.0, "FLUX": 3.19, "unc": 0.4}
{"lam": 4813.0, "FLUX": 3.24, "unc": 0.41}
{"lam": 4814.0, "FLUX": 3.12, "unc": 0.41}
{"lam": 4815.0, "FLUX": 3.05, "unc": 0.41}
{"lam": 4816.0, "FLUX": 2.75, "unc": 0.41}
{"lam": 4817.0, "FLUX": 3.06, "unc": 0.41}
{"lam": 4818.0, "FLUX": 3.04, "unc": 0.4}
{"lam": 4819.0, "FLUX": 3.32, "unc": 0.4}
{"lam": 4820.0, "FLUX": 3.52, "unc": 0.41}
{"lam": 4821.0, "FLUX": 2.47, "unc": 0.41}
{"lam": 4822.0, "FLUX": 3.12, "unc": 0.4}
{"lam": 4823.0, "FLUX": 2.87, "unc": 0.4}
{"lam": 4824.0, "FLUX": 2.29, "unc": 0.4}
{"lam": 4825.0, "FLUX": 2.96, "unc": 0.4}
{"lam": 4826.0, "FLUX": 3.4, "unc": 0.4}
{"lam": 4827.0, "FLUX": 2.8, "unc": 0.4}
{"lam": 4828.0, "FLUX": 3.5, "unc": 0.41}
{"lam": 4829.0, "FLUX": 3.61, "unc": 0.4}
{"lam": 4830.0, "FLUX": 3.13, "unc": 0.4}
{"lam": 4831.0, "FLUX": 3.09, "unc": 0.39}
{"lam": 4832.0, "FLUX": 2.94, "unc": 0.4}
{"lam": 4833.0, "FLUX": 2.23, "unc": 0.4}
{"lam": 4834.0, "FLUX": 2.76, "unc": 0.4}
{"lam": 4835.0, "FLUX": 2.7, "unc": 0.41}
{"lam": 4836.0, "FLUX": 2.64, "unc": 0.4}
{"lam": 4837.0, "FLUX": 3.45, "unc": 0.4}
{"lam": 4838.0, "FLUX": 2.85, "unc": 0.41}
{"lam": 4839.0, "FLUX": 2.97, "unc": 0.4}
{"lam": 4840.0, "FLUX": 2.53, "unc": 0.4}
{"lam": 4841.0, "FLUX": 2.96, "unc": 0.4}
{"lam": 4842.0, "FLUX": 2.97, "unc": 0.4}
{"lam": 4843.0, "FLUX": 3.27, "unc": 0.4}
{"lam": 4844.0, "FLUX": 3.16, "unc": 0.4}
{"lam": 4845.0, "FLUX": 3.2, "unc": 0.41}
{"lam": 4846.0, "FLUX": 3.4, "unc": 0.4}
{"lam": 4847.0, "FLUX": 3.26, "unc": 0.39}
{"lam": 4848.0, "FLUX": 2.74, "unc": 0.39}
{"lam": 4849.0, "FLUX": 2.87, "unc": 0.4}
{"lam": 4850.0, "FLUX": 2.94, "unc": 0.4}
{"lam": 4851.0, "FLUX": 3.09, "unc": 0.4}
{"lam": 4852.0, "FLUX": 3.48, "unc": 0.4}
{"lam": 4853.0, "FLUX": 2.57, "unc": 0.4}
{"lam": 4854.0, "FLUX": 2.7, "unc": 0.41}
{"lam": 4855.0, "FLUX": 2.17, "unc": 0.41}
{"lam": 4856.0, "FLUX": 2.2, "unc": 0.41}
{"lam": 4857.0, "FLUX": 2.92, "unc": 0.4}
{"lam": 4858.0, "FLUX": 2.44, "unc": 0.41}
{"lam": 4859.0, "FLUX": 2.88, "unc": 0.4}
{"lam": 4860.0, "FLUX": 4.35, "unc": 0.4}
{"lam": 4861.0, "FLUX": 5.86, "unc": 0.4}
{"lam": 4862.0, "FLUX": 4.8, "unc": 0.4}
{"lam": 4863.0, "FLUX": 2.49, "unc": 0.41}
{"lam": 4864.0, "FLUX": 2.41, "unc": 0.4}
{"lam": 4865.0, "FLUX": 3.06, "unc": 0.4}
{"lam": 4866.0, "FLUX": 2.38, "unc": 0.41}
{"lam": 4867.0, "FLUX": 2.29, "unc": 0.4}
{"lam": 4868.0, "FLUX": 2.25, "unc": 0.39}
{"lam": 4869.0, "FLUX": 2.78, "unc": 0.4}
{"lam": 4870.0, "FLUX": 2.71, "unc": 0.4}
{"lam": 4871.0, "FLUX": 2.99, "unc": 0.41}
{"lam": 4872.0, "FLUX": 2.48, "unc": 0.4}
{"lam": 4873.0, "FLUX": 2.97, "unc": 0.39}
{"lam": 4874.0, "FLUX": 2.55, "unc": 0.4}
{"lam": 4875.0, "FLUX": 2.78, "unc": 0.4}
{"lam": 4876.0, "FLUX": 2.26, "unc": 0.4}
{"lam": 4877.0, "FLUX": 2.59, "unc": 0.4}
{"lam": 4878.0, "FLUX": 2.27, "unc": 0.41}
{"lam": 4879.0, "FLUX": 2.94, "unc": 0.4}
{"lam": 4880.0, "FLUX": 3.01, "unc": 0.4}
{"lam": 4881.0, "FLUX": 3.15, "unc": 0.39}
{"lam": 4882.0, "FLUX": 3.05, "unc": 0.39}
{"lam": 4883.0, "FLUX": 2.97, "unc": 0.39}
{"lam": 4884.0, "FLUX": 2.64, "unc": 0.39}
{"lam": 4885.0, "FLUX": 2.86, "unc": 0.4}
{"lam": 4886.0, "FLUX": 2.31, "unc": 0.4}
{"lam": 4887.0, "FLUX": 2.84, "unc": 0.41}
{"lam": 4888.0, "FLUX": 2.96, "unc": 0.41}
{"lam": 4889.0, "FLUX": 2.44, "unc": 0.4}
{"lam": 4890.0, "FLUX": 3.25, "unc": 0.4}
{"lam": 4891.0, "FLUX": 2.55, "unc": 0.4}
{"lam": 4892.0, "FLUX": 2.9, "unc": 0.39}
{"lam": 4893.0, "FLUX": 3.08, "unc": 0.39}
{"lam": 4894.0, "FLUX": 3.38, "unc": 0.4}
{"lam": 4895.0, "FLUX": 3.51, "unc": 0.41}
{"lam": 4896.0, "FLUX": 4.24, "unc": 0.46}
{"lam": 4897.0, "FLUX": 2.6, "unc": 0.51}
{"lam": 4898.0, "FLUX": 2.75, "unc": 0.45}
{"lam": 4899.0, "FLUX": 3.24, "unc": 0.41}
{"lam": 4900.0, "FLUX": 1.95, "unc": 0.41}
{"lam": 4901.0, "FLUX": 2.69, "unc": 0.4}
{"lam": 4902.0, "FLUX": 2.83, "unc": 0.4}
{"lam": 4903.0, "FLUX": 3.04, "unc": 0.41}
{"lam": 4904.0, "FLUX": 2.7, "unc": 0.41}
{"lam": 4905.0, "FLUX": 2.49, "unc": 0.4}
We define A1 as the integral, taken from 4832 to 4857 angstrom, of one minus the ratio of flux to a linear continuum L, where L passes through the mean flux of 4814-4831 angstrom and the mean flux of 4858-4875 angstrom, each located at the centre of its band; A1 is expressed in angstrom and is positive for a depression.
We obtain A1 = 1.4 angstrom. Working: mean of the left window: 3.06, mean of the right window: 3.05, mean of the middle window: 2.88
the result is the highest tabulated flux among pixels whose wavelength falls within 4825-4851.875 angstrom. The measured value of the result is 3.61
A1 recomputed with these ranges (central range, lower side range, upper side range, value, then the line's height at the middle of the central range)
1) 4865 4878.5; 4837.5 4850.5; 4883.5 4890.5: 1.3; 2.85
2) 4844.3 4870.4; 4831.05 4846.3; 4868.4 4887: -1.6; 2.84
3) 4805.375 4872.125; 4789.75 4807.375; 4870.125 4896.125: -1.2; 2.96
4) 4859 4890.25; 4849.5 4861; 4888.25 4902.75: 0.7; 2.99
